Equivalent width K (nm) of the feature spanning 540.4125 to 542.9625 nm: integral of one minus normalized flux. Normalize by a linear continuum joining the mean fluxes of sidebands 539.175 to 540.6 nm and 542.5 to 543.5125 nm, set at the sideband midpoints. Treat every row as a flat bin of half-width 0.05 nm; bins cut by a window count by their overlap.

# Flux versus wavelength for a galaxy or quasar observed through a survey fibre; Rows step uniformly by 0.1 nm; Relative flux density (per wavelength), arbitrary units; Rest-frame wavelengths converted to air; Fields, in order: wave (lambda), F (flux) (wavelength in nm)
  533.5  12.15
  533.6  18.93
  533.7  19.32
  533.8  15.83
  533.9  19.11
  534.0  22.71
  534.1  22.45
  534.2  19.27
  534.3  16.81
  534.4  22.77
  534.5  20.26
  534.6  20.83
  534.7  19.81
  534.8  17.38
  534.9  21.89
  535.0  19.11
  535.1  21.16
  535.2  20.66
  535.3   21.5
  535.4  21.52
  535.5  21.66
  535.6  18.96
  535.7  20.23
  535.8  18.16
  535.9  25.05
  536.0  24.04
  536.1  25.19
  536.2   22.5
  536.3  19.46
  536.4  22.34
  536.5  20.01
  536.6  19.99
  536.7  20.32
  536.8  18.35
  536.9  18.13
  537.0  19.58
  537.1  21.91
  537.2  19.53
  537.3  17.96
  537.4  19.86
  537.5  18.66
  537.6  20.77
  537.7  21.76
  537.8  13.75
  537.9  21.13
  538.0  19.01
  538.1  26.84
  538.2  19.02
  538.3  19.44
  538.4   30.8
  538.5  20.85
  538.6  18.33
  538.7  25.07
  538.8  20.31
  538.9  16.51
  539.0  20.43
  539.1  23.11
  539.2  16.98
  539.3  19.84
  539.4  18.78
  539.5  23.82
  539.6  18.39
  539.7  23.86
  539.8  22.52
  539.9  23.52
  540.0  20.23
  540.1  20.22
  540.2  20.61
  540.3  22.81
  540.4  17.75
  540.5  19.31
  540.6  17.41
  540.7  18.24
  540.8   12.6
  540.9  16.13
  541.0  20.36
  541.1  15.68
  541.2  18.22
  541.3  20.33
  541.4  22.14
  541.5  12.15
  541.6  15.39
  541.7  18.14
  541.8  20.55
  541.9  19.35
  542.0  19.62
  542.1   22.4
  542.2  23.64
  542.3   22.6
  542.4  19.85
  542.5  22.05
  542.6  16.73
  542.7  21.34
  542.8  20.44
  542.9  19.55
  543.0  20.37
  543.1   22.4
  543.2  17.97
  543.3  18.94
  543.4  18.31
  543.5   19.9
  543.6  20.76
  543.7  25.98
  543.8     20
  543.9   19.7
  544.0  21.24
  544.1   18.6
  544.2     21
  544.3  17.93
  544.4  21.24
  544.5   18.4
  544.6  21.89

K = 0.139 nm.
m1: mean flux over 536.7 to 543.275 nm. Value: 19.9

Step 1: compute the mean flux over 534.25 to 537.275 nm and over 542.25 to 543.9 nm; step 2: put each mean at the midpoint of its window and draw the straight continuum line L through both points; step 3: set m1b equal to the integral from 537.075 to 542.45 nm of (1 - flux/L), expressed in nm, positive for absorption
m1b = 0.14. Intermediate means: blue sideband 20.6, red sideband 20.4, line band 20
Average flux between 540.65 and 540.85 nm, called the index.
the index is 15.4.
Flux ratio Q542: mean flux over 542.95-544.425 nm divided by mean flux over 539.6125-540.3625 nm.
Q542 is 0.93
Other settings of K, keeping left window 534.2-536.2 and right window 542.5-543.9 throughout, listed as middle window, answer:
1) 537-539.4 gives 0.022 nm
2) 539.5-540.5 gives -0.031 nm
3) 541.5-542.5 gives 0.024 nm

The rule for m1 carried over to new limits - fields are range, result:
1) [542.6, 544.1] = 20.3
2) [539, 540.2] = 21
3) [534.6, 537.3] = 20.7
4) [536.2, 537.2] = 20.1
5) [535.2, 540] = 20.8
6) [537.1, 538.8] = 20.8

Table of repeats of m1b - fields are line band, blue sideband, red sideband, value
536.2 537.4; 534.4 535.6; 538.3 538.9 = 0.08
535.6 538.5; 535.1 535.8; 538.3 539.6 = 0.00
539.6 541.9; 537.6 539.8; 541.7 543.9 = 0.19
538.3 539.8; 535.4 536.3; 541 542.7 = -0.05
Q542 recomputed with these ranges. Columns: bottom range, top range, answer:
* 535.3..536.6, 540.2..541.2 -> 0.83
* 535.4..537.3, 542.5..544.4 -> 0.97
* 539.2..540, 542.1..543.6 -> 0.96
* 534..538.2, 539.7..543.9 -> 0.96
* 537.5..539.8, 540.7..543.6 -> 0.92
